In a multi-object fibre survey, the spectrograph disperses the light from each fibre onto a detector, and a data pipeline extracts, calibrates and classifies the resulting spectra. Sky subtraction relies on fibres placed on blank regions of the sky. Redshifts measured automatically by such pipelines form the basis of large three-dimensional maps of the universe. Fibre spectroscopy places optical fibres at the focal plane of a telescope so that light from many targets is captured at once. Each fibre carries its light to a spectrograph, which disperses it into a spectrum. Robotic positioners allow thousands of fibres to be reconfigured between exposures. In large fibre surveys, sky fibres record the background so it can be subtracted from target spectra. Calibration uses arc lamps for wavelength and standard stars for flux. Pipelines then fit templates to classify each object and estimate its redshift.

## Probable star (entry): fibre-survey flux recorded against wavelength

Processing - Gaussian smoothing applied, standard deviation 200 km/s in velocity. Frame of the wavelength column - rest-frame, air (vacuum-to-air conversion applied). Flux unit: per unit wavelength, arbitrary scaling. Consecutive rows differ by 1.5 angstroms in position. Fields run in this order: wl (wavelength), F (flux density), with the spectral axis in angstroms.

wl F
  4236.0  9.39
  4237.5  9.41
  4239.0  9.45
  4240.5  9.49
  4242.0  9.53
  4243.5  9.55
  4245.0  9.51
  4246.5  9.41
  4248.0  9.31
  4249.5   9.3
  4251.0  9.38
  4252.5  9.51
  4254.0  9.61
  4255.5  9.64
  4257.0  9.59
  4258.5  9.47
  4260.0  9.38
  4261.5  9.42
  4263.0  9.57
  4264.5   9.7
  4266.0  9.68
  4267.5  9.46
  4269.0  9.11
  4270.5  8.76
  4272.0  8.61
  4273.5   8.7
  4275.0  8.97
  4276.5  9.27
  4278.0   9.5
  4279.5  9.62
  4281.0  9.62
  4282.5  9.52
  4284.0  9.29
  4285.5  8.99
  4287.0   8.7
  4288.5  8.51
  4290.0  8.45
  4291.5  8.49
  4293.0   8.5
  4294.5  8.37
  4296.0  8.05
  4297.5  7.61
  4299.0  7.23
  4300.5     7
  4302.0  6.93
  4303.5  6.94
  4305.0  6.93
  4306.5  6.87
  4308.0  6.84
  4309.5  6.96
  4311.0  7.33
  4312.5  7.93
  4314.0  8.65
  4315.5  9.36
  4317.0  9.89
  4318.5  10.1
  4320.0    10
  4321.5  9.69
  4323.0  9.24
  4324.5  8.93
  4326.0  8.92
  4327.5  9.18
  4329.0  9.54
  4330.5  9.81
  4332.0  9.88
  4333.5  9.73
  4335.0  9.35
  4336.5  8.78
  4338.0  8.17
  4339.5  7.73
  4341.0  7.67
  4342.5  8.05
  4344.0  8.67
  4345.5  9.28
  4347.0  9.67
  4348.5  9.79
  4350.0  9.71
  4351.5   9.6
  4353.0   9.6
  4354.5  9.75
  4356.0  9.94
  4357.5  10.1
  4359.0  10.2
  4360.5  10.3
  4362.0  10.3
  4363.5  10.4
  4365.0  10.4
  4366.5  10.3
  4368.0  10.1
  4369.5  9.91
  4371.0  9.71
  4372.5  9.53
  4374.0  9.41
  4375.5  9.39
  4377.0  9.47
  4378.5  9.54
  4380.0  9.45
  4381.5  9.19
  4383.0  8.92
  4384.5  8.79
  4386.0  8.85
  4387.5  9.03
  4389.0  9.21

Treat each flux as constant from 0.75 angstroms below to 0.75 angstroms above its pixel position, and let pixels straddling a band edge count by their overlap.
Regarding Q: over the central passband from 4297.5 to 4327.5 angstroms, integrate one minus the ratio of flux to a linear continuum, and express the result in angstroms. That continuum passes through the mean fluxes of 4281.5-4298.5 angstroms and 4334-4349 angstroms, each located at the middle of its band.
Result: 1.52 angstroms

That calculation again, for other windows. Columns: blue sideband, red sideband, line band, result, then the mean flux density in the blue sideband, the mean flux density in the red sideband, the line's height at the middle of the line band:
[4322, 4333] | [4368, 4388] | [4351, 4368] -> -1.3 angstroms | 9.37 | 9.36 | 9.36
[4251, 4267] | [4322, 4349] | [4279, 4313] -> 4.7 angstroms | 9.55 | 9.02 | 9.29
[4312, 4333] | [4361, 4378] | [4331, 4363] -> 1.0 angstroms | 9.39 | 9.9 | 9.66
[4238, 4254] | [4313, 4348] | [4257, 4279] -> 0.2 angstroms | 9.45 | 9.14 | 9.37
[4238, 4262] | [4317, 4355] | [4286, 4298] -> 1.3 angstroms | 9.47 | 9.24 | 9.36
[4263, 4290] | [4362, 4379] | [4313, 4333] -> 0.1 angstroms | 9.17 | 9.86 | 9.51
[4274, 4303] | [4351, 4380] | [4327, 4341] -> 0.4 angstroms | 8.55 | 9.88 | 9.34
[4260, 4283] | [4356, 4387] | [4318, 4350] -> 1.3 angstroms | 9.3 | 9.71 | 9.56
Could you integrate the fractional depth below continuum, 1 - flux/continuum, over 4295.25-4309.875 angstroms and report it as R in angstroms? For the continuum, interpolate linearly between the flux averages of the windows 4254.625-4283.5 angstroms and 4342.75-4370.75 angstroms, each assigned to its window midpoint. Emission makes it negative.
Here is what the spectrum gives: 3.7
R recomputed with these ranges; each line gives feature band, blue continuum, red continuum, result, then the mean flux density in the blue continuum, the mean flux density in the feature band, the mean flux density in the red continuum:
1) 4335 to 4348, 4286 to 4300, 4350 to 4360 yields 1.3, 8.2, 8.58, 9.86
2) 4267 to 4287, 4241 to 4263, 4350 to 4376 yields 0.9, 9.48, 9.16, 9.94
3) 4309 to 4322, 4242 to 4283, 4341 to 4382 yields 0.9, 9.38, 8.9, 9.66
